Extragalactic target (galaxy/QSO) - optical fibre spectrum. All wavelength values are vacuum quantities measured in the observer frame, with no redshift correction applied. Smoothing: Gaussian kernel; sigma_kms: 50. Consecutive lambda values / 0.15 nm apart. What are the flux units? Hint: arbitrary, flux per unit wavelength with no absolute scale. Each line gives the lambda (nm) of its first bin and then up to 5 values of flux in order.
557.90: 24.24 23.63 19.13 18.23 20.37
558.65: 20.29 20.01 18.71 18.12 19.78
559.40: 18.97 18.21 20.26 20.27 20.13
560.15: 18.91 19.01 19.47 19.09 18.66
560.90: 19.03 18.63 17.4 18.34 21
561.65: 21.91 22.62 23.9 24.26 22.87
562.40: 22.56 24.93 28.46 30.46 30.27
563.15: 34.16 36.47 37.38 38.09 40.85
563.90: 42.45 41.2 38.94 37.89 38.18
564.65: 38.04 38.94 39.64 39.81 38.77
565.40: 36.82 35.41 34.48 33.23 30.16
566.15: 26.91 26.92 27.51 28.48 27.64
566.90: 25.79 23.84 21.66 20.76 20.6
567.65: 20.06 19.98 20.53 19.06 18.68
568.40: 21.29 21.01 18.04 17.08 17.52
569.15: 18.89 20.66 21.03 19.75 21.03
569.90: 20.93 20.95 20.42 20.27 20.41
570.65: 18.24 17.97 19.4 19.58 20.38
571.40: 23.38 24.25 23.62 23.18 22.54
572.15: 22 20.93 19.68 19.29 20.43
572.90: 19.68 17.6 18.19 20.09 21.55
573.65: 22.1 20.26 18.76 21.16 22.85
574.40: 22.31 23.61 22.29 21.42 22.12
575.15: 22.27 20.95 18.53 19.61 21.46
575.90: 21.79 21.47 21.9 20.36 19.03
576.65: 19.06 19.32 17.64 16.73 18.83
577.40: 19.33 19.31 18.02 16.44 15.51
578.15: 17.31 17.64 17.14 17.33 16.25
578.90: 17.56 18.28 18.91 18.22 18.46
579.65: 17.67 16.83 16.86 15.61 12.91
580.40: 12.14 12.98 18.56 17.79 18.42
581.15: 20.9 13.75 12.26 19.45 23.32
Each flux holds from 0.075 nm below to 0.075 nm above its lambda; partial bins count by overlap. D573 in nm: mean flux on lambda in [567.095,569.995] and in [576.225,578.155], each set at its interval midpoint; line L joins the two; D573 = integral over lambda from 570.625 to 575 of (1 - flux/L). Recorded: -0.41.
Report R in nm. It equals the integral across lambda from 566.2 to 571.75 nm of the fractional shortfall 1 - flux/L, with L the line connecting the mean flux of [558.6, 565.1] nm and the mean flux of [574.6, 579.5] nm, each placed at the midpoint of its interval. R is 0.44 nm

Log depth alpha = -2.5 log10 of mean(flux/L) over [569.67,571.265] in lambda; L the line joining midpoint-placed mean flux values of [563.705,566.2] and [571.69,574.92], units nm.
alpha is 0.309 mag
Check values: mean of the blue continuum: 37.2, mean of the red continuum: 21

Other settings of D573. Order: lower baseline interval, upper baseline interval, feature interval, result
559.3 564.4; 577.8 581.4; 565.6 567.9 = -0.235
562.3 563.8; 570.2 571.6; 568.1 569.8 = 0.273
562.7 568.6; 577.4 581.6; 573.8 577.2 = 0.044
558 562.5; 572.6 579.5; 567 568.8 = -0.046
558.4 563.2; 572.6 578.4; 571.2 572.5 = -0.128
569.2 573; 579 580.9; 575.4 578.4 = -0.159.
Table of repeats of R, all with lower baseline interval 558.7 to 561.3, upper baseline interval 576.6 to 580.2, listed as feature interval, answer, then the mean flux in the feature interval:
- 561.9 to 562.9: -0.34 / 25.3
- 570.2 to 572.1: -0.30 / 21.1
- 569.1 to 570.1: -0.12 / 20.5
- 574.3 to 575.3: -0.24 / 22.2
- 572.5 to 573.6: -0.09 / 19.6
